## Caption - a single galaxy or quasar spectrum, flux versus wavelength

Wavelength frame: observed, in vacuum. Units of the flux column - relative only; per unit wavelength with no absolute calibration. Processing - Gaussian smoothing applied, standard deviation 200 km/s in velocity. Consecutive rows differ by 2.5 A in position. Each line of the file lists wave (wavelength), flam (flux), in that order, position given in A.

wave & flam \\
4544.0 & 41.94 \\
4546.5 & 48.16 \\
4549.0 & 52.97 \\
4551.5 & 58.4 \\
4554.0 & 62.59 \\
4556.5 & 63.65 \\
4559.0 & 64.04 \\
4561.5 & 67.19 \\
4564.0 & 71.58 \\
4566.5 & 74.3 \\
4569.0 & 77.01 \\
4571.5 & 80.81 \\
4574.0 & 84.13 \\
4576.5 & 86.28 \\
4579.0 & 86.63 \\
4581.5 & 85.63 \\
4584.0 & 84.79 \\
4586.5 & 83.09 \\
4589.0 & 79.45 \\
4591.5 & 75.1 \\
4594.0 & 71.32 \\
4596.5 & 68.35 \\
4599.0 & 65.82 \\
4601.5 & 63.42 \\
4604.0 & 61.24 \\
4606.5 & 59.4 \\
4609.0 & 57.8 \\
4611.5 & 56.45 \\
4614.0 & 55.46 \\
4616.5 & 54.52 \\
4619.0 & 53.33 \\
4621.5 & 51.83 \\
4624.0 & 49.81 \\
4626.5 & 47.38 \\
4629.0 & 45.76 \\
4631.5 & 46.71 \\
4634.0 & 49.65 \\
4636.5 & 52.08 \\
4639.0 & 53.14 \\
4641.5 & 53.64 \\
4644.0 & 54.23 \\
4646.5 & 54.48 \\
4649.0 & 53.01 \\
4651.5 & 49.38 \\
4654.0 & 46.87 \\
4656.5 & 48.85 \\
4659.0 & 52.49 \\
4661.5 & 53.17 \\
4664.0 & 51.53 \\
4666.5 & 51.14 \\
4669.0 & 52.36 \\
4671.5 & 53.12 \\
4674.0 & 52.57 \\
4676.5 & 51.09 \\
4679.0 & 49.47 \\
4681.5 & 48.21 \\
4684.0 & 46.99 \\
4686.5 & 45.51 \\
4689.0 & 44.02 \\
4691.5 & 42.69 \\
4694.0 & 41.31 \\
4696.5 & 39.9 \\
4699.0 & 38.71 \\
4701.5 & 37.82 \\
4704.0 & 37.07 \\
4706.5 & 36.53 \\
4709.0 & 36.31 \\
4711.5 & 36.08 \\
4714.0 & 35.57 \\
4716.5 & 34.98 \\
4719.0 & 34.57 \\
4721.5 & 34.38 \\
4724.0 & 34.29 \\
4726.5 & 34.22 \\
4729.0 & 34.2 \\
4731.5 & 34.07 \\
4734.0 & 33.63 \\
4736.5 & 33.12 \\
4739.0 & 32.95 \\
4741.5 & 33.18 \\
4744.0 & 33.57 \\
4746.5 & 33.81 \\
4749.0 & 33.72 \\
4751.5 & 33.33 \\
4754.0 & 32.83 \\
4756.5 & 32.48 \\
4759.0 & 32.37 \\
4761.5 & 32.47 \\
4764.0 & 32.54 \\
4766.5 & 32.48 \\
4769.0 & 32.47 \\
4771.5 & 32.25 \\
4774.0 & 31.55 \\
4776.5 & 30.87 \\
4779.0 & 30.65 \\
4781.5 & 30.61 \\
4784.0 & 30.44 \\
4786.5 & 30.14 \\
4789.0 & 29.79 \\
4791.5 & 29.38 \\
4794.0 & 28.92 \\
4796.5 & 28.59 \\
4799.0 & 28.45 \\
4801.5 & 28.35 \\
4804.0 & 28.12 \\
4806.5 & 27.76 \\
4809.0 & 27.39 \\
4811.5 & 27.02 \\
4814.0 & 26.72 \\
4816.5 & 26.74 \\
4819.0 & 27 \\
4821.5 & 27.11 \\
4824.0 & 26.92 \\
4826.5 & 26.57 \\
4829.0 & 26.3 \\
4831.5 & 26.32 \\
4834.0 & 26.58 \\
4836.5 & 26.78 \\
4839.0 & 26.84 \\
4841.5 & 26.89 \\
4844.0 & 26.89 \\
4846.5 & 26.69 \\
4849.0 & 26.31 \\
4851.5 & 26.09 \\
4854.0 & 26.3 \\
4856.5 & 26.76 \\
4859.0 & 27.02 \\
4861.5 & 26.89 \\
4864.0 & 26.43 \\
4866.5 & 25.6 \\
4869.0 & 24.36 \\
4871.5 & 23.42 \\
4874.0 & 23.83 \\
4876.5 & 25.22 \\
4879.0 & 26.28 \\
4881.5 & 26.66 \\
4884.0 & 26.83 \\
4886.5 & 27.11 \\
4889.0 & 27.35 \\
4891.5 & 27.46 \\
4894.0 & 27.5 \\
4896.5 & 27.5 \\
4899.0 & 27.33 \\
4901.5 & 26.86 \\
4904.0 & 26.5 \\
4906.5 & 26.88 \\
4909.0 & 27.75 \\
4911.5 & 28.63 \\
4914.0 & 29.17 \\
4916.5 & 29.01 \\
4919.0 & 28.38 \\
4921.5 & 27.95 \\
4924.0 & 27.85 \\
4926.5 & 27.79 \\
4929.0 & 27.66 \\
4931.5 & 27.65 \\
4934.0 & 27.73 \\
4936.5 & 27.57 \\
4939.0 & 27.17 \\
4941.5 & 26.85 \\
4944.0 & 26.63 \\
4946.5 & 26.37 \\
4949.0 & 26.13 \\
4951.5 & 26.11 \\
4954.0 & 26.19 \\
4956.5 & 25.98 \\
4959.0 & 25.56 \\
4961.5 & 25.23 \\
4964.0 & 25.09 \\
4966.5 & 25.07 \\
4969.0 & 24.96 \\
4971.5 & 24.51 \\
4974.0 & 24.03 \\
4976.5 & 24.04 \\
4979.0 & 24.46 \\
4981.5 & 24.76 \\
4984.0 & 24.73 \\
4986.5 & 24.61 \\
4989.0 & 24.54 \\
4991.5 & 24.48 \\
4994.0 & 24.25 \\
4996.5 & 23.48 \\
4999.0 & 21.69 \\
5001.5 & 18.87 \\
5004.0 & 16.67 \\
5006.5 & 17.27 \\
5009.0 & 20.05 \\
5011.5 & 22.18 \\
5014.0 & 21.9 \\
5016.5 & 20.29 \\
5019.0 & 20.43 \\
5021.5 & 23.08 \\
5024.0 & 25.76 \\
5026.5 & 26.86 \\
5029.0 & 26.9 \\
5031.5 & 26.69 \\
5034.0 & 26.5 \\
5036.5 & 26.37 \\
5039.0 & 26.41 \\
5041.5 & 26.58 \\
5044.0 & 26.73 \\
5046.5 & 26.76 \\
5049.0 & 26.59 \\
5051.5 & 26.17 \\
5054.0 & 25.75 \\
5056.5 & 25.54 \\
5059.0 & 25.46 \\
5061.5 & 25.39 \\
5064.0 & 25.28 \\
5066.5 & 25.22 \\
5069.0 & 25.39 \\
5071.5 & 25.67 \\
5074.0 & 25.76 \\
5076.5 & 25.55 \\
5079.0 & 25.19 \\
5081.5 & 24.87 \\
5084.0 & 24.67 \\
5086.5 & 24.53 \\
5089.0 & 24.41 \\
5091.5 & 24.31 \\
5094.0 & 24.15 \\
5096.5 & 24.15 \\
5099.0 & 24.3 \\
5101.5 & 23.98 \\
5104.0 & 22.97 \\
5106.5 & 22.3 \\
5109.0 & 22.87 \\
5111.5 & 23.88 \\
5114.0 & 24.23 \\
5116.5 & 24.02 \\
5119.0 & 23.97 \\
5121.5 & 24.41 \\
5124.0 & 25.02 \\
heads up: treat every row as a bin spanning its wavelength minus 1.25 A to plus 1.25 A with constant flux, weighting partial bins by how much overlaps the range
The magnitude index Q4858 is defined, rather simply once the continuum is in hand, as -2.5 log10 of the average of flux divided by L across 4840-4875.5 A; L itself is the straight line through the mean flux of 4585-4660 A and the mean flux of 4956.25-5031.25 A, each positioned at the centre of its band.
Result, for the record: 0.35 mag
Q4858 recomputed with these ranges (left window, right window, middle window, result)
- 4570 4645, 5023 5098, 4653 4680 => 0.15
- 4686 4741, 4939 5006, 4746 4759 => 0.06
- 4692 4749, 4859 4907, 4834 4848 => 0.07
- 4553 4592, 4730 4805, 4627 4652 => 0.19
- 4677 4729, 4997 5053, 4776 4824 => 0.21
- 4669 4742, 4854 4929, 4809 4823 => 0.19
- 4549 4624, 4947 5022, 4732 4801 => 0.45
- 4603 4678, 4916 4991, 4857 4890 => 0.26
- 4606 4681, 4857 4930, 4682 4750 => 0.21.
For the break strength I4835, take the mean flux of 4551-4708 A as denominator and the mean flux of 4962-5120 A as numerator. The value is 0.42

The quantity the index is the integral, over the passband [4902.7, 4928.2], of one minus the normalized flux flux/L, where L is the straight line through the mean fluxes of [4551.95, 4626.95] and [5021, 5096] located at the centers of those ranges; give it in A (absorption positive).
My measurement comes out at 7.0 A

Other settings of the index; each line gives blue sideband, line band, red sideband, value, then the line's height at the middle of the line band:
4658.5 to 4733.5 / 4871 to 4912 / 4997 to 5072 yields 6.57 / 31.8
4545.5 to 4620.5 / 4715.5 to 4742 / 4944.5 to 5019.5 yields 9.20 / 52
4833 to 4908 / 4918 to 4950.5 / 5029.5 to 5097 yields -1.47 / 26.2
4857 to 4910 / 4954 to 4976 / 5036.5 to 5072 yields 0.93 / 26.2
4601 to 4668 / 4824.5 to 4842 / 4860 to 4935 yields 3.50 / 33.3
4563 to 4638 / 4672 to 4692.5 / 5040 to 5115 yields 3.86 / 58.9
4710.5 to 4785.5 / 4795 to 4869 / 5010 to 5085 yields 9.52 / 30.9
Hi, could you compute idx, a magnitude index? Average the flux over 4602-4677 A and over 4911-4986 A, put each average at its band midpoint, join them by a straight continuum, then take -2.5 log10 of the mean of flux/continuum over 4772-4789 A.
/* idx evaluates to 0.304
